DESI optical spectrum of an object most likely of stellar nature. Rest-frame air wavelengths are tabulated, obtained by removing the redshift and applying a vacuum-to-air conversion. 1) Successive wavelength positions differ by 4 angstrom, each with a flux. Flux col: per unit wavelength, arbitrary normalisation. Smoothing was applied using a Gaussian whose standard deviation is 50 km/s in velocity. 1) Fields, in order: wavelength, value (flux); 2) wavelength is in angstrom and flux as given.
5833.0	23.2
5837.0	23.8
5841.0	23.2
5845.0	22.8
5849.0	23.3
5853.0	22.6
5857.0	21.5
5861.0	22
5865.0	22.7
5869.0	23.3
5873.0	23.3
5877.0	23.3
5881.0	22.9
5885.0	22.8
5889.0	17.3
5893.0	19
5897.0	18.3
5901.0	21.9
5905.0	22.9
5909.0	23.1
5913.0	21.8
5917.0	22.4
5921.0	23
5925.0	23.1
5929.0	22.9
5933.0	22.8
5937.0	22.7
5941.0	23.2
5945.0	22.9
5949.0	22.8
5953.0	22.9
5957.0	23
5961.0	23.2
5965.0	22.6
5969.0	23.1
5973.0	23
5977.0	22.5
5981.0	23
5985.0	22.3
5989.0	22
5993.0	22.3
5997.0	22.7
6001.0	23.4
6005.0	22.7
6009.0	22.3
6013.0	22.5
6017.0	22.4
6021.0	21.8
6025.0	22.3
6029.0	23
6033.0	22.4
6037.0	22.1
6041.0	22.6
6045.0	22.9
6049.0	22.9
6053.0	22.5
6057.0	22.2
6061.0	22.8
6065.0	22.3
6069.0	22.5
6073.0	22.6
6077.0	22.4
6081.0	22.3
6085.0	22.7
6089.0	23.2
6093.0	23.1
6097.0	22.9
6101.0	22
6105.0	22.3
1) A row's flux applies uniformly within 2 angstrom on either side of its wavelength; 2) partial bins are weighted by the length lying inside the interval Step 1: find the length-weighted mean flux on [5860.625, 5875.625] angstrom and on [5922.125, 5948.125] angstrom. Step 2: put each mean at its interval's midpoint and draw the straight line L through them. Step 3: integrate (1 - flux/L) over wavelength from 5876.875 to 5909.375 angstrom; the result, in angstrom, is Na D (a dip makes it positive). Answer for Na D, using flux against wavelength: 2.6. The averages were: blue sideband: 22.9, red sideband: 22.9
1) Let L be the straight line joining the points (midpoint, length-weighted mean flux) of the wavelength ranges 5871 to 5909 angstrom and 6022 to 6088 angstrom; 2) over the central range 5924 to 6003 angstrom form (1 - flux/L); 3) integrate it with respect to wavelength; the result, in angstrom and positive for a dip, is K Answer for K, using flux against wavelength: -3.3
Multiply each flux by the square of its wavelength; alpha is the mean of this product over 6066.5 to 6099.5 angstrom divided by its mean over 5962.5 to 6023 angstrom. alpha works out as 1.04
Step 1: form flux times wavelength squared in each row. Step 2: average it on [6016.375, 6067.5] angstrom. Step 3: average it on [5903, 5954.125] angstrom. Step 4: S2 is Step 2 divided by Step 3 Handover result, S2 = 1.02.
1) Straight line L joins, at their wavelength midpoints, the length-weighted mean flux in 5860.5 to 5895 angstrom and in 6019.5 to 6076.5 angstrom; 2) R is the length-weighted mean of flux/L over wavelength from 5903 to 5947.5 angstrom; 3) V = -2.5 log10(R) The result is -0.04 mag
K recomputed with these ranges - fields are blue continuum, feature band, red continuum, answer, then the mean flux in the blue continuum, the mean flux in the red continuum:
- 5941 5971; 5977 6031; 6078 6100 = 0.88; 22.9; 22.8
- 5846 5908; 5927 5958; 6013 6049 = -1.10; 21.8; 22.5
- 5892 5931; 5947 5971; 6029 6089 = -0.88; 21.9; 22.6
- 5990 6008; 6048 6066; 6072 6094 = 0.14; 22.7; 22.7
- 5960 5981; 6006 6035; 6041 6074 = 0.40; 22.9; 22.6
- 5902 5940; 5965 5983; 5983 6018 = -0.22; 22.7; 22.5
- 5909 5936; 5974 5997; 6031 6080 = 0.14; 22.7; 22.5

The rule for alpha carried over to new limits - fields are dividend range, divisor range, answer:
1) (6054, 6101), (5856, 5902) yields 1.12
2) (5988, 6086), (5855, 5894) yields 1.09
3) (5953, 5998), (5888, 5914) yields 1.12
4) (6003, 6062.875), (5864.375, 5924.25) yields 1.08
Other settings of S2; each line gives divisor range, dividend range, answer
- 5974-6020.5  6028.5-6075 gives 1.02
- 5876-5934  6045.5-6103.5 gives 1.10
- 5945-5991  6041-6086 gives 1.02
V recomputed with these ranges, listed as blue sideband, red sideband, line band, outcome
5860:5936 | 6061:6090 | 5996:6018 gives -0.015 mag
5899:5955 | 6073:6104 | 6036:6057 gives 0.004 mag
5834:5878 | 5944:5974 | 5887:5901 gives 0.219 mag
